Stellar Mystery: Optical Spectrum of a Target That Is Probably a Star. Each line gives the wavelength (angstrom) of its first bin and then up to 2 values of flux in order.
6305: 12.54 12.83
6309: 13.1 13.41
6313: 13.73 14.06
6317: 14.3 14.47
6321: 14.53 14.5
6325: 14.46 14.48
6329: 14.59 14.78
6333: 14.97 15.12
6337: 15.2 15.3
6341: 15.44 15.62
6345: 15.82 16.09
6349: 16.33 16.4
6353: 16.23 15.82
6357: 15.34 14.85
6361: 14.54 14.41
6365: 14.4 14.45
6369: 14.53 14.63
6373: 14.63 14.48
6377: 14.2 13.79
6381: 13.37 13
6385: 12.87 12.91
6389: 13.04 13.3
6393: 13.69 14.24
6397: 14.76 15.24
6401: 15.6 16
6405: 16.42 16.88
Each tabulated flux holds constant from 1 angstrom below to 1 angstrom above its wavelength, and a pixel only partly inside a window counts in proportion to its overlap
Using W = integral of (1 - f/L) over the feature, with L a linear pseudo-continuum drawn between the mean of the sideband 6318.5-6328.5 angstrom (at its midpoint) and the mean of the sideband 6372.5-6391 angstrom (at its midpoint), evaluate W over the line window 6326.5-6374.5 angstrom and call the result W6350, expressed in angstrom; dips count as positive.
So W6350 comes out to -3.8 angstrom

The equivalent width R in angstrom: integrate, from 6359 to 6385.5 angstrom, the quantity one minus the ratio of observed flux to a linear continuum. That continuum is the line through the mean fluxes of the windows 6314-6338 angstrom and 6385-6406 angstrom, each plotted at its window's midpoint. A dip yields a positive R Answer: 0.6 angstrom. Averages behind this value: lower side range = 14.6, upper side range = 14.4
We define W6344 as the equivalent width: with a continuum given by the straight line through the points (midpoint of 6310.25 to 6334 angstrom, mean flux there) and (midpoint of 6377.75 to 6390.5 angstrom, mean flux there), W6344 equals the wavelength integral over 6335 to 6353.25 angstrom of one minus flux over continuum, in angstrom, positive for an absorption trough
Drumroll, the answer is -2.4 angstrom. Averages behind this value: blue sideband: 14.4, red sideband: 13.2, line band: 15.8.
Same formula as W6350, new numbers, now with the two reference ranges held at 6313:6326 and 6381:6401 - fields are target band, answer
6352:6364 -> -1.0 angstrom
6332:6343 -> -0.8 angstrom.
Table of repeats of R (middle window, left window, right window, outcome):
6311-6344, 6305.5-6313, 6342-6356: -0.5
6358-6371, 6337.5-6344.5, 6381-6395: -0.2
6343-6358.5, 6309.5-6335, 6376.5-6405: -1.8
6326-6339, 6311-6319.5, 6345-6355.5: 0.2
